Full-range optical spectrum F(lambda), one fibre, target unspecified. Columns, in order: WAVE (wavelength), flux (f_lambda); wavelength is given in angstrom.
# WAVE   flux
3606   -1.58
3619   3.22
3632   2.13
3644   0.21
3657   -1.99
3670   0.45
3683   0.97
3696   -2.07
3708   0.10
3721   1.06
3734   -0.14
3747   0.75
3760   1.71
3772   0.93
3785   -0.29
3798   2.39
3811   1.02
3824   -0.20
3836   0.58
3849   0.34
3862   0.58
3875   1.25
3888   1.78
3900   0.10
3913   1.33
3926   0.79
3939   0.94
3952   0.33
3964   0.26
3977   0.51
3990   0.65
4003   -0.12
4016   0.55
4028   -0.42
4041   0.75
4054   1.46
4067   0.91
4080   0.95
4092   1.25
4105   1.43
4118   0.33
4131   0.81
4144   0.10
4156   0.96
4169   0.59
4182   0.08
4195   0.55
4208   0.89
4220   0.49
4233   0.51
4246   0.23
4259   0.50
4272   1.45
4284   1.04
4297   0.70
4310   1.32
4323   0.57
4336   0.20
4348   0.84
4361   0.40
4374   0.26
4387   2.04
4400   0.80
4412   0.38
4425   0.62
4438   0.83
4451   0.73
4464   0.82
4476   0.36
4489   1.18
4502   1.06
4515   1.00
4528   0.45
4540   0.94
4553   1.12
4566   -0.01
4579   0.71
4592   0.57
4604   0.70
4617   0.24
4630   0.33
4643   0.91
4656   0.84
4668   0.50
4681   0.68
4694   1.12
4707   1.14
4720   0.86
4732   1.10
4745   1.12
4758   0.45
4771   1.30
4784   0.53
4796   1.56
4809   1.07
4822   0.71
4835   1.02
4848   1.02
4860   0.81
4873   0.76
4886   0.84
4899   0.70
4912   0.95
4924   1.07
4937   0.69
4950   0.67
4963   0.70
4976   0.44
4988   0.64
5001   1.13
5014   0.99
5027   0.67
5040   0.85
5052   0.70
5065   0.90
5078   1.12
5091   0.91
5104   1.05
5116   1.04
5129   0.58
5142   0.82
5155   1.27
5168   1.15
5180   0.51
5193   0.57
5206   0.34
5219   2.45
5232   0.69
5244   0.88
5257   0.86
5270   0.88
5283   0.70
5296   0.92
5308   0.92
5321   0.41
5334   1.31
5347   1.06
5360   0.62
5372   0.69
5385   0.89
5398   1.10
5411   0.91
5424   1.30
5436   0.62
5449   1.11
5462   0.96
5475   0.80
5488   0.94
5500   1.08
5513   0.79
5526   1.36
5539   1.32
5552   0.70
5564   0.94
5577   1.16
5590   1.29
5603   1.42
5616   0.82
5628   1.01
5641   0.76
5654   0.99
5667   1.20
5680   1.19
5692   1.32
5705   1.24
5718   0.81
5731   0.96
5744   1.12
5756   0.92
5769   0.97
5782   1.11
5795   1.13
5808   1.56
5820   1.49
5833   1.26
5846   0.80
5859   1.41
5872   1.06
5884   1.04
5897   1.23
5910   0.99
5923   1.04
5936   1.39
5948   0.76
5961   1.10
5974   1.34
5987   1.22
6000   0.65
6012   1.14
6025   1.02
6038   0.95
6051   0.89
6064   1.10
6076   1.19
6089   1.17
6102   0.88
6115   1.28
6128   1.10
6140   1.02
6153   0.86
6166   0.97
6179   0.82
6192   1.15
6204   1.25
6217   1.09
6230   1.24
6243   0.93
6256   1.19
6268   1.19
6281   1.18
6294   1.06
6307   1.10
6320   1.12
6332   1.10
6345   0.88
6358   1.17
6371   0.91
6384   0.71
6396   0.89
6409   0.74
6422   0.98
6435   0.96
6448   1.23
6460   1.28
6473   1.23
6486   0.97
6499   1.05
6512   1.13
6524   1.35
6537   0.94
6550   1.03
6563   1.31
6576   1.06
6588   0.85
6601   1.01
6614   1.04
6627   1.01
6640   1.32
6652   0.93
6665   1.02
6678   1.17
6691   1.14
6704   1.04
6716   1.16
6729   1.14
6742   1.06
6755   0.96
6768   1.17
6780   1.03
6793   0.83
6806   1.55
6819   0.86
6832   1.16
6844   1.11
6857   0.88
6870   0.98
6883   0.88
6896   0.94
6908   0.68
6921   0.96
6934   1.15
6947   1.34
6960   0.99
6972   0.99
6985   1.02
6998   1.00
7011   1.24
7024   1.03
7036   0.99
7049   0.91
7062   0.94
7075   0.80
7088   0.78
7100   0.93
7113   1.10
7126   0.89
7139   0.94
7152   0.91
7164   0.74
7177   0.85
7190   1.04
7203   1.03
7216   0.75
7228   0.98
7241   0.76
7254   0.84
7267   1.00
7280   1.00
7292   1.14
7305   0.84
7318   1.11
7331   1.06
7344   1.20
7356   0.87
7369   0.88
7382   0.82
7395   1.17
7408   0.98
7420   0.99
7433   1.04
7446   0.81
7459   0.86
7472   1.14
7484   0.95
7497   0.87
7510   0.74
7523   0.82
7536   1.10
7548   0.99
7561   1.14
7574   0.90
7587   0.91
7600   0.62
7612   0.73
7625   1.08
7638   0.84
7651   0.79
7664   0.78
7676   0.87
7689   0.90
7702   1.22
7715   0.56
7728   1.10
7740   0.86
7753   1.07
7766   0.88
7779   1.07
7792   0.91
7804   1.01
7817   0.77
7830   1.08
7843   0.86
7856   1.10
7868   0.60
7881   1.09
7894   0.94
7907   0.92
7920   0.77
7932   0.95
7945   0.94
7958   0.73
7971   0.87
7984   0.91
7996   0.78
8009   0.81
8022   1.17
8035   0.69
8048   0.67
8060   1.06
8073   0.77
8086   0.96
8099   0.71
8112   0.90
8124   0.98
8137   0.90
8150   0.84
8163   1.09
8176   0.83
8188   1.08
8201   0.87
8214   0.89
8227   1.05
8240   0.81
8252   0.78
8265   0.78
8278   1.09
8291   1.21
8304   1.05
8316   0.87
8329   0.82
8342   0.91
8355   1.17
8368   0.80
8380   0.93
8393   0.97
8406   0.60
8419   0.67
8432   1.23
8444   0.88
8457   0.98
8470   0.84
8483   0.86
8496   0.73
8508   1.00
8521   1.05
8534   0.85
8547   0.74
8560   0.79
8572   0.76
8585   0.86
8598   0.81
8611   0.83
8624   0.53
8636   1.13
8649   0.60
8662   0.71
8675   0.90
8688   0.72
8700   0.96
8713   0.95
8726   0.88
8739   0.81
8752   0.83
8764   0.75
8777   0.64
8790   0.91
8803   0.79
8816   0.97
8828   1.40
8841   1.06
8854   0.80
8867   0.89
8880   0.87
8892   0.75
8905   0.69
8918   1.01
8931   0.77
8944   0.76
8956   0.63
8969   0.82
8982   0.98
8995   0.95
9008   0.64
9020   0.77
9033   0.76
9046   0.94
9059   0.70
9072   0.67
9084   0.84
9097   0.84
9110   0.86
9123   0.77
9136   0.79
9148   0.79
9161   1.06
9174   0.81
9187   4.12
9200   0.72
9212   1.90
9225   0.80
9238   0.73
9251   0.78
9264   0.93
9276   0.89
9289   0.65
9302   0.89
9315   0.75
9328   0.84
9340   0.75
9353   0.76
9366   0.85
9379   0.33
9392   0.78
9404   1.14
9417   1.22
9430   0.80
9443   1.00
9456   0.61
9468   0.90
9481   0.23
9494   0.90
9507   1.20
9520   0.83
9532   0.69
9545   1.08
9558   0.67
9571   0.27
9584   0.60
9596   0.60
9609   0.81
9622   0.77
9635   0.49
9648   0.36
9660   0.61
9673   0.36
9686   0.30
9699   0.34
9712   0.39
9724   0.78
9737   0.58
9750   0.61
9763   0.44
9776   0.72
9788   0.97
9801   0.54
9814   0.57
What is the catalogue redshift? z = 0.399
